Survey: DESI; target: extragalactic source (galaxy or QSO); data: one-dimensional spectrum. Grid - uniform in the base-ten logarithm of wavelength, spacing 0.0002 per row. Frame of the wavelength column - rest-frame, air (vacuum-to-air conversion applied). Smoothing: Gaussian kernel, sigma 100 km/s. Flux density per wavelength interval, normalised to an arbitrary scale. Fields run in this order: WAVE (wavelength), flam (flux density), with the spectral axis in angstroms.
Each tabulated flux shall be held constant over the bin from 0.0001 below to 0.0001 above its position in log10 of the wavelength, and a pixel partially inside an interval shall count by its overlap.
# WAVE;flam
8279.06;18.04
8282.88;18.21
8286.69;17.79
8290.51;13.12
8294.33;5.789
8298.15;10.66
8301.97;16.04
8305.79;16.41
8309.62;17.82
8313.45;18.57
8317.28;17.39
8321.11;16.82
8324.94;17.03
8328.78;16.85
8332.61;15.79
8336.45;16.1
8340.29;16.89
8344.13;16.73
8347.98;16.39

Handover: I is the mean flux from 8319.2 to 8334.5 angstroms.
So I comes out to 16.6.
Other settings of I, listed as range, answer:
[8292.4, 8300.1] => 8.28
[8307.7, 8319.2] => 17.9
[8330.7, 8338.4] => 15.9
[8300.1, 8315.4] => 17.2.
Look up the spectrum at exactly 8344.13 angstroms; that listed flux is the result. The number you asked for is 16.73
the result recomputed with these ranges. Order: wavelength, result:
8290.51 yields 13.12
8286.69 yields 17.79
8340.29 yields 16.89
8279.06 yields 18.04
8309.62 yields 17.82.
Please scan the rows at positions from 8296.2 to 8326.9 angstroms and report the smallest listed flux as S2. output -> 10.66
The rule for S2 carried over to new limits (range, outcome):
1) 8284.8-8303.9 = 5.789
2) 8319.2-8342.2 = 15.79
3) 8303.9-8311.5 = 16.41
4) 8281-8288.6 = 17.79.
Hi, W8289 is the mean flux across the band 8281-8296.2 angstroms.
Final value 13.7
